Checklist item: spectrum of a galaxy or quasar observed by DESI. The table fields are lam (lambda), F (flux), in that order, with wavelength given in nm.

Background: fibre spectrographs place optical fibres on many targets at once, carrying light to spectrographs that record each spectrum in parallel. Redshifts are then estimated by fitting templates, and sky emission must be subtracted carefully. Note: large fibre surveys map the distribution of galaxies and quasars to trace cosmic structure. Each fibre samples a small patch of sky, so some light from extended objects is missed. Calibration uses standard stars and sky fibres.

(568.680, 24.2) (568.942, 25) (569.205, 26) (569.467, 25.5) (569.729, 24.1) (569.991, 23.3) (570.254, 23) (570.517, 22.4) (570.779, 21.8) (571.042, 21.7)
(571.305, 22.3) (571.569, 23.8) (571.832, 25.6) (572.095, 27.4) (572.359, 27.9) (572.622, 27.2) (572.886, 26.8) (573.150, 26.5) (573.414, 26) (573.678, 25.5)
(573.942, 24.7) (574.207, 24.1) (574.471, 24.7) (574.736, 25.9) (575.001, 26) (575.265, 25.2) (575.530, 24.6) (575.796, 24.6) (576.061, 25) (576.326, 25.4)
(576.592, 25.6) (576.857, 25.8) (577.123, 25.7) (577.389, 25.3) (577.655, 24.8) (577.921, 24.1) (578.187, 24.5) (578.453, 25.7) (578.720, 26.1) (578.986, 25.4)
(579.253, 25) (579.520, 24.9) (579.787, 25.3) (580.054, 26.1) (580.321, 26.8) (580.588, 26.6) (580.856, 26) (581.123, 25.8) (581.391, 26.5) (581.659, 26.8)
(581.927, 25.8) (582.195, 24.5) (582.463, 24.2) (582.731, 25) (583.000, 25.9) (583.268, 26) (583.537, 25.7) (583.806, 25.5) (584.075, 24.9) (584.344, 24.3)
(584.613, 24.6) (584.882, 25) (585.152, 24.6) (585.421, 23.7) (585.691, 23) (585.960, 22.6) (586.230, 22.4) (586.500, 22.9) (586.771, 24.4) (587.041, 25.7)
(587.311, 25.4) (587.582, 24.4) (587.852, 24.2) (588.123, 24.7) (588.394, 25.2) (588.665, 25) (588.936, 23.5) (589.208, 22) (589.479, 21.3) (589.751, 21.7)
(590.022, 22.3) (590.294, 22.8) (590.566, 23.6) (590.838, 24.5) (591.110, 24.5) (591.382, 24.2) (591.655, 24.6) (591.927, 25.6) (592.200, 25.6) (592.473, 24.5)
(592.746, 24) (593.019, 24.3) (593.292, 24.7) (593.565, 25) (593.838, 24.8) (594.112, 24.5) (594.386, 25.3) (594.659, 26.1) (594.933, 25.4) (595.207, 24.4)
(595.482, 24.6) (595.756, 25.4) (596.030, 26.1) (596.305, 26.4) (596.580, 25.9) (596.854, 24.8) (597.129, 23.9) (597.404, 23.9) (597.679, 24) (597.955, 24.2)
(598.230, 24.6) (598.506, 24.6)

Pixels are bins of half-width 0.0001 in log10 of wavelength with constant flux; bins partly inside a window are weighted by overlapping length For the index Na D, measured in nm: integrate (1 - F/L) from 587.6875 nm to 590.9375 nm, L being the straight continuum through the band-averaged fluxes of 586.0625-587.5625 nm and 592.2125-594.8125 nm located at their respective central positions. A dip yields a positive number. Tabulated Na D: 0.13 nm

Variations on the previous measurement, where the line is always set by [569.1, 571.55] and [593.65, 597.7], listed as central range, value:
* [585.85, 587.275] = 0.04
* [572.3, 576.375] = -0.34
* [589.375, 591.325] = 0.13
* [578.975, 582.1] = -0.25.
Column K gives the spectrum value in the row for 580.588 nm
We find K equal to 26.6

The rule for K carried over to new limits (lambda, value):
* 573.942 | 24.7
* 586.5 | 22.9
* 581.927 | 25.8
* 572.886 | 26.8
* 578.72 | 26.1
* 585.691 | 23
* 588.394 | 25.2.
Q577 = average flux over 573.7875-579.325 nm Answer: 25.2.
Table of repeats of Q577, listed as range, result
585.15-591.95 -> 23.8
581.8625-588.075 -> 24.5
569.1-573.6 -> 24.8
